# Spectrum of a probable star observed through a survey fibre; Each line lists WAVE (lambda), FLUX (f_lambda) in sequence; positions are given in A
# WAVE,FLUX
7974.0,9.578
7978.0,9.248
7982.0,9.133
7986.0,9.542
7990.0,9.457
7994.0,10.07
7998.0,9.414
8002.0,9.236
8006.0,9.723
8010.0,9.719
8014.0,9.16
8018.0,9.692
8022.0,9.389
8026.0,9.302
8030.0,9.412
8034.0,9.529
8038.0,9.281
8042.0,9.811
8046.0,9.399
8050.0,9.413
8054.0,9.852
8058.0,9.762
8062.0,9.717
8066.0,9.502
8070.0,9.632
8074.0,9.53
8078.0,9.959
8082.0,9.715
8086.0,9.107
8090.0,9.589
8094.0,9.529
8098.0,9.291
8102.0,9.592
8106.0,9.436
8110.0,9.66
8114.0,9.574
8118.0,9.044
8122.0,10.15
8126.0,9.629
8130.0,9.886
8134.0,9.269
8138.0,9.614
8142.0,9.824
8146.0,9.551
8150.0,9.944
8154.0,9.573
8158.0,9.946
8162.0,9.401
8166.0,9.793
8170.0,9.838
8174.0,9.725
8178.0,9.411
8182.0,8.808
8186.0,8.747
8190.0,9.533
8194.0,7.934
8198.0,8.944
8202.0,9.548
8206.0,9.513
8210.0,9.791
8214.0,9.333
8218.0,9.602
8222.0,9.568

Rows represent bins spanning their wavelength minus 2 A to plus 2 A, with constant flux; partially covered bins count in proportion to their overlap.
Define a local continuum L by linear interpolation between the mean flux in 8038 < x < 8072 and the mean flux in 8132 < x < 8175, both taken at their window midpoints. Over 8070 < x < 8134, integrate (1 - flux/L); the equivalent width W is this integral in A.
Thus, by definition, 0.5 A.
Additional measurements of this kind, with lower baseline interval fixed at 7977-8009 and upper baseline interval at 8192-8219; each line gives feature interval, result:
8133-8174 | -1.8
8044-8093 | -1.0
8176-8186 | 0.2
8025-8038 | 0.1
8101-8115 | -0.3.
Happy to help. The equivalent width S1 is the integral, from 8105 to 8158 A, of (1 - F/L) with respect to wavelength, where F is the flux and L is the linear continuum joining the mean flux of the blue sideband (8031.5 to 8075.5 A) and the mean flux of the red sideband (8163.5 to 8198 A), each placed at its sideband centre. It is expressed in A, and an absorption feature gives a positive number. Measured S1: -1.64 A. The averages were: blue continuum 9.58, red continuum 9.21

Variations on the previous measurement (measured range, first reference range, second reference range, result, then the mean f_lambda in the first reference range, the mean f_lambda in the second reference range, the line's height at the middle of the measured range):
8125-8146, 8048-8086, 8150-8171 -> 0.1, 9.65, 9.73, 9.7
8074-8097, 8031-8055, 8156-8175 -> 0.1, 9.53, 9.74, 9.6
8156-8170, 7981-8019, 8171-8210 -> -0.8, 9.52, 9.18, 9.23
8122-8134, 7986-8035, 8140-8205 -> -0.4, 9.51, 9.41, 9.44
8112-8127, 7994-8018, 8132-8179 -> 0.0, 9.52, 9.66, 9.63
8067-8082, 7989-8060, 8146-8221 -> -0.3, 9.54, 9.42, 9.5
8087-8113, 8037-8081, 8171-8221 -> 0.1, 9.63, 9.26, 9.52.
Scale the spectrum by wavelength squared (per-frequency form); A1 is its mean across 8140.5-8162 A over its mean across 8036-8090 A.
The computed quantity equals 1.04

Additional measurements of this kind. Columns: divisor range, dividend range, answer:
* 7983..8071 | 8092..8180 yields 1.04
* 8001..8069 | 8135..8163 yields 1.05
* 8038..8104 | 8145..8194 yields 1.01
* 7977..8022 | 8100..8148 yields 1.04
